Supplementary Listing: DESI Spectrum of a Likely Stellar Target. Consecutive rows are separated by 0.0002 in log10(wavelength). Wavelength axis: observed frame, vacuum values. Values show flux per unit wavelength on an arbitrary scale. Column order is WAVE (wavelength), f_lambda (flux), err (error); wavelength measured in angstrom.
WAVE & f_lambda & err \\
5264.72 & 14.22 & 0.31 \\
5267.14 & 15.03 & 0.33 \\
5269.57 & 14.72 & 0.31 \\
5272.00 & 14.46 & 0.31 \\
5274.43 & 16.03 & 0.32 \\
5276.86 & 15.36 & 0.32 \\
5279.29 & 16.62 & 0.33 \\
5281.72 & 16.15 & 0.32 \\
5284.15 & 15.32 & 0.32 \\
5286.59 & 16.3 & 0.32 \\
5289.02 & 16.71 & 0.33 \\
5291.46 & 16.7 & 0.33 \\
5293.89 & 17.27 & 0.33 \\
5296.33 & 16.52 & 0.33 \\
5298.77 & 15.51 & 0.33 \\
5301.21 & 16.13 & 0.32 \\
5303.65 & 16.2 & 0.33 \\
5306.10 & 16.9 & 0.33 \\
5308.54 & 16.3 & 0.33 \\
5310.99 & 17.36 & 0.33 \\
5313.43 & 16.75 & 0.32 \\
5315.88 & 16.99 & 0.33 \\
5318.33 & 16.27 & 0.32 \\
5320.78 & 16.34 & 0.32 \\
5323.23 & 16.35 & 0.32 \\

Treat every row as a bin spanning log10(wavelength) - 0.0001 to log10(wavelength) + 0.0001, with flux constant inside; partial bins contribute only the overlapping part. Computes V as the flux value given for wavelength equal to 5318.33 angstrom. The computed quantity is 16.27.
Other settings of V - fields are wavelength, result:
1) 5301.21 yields 16.13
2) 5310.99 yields 17.36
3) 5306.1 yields 16.9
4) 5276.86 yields 15.36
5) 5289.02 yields 16.71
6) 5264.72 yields 14.22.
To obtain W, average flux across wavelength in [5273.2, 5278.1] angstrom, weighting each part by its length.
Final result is 15.7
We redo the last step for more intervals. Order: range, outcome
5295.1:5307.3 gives 16.2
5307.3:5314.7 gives 16.8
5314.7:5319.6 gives 16.6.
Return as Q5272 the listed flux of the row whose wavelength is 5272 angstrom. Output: 14.46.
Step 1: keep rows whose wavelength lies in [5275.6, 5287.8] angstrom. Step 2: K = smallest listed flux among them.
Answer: 15.32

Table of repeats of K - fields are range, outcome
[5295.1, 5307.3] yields 15.51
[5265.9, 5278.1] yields 14.46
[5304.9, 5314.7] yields 16.3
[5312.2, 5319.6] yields 16.27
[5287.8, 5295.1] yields 16.7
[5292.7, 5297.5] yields 16.52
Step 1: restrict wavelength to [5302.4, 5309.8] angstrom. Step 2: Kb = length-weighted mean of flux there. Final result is 16.5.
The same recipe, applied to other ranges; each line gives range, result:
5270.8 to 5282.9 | 15.7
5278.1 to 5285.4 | 16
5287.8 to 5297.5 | 16.8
